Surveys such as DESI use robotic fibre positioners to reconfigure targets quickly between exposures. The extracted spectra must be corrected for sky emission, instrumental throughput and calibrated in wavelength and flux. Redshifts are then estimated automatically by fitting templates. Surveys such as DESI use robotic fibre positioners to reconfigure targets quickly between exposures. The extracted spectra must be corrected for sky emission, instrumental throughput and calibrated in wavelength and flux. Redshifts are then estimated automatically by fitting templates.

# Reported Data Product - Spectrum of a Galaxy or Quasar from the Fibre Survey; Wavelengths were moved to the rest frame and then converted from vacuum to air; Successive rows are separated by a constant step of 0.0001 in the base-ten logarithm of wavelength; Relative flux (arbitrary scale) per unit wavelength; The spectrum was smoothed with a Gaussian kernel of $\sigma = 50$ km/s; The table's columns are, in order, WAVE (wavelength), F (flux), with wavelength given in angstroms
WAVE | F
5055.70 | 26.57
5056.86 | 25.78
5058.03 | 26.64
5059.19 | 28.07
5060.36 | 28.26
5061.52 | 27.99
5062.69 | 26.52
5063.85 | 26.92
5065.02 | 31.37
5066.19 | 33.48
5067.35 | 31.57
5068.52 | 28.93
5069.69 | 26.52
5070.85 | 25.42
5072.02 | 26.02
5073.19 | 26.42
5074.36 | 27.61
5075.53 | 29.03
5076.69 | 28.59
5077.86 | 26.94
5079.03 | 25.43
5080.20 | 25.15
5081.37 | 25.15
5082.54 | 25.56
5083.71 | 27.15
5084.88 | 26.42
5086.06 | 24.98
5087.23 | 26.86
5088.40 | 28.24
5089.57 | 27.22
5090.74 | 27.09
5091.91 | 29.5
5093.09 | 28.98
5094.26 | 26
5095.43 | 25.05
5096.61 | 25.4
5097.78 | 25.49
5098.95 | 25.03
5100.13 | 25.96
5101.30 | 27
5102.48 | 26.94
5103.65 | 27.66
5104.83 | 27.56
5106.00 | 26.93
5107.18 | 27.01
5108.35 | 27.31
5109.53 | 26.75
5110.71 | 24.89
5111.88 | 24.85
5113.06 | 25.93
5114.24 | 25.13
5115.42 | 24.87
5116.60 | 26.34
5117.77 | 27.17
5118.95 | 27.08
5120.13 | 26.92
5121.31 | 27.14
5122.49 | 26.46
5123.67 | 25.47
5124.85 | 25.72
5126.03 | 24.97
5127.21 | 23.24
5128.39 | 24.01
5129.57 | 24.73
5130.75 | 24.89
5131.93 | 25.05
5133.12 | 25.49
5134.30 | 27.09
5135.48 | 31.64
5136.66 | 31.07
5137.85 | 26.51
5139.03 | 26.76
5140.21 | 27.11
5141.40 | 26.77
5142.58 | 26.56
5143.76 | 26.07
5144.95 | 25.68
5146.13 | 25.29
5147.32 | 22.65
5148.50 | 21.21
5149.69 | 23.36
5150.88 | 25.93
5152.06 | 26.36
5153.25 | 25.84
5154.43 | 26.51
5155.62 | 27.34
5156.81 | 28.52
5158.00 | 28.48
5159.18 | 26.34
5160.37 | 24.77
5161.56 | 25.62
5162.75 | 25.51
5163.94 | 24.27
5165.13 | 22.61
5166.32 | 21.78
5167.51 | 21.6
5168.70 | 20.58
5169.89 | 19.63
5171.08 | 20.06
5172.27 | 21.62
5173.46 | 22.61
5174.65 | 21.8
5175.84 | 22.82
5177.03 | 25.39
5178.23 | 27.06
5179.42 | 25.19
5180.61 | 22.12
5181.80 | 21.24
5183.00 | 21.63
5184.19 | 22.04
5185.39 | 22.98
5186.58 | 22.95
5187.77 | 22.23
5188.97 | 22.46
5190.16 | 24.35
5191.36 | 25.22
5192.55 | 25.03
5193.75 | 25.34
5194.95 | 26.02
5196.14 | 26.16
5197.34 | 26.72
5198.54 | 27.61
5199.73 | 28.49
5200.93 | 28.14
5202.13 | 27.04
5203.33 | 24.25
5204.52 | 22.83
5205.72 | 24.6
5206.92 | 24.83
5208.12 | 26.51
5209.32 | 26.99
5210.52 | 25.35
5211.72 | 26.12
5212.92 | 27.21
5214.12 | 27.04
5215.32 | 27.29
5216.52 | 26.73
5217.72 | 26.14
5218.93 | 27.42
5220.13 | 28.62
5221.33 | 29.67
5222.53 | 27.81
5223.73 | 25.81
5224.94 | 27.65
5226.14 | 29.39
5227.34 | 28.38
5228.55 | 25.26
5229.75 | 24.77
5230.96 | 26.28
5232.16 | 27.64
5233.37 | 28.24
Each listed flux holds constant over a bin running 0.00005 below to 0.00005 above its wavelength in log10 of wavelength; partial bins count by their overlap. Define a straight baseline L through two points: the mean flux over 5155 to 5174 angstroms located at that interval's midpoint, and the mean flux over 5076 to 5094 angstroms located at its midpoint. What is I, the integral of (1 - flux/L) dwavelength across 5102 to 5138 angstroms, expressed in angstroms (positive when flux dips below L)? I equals -1.1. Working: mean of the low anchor 26.9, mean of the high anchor 23.8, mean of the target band 26.3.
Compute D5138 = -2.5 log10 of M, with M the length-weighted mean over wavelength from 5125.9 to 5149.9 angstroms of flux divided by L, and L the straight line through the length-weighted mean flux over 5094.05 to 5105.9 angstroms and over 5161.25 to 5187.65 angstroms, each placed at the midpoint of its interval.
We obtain -0.06 mag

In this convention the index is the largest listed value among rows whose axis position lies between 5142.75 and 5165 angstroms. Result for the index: 28.52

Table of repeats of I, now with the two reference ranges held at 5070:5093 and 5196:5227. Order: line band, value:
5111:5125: 0.4 angstroms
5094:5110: 0.2 angstroms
